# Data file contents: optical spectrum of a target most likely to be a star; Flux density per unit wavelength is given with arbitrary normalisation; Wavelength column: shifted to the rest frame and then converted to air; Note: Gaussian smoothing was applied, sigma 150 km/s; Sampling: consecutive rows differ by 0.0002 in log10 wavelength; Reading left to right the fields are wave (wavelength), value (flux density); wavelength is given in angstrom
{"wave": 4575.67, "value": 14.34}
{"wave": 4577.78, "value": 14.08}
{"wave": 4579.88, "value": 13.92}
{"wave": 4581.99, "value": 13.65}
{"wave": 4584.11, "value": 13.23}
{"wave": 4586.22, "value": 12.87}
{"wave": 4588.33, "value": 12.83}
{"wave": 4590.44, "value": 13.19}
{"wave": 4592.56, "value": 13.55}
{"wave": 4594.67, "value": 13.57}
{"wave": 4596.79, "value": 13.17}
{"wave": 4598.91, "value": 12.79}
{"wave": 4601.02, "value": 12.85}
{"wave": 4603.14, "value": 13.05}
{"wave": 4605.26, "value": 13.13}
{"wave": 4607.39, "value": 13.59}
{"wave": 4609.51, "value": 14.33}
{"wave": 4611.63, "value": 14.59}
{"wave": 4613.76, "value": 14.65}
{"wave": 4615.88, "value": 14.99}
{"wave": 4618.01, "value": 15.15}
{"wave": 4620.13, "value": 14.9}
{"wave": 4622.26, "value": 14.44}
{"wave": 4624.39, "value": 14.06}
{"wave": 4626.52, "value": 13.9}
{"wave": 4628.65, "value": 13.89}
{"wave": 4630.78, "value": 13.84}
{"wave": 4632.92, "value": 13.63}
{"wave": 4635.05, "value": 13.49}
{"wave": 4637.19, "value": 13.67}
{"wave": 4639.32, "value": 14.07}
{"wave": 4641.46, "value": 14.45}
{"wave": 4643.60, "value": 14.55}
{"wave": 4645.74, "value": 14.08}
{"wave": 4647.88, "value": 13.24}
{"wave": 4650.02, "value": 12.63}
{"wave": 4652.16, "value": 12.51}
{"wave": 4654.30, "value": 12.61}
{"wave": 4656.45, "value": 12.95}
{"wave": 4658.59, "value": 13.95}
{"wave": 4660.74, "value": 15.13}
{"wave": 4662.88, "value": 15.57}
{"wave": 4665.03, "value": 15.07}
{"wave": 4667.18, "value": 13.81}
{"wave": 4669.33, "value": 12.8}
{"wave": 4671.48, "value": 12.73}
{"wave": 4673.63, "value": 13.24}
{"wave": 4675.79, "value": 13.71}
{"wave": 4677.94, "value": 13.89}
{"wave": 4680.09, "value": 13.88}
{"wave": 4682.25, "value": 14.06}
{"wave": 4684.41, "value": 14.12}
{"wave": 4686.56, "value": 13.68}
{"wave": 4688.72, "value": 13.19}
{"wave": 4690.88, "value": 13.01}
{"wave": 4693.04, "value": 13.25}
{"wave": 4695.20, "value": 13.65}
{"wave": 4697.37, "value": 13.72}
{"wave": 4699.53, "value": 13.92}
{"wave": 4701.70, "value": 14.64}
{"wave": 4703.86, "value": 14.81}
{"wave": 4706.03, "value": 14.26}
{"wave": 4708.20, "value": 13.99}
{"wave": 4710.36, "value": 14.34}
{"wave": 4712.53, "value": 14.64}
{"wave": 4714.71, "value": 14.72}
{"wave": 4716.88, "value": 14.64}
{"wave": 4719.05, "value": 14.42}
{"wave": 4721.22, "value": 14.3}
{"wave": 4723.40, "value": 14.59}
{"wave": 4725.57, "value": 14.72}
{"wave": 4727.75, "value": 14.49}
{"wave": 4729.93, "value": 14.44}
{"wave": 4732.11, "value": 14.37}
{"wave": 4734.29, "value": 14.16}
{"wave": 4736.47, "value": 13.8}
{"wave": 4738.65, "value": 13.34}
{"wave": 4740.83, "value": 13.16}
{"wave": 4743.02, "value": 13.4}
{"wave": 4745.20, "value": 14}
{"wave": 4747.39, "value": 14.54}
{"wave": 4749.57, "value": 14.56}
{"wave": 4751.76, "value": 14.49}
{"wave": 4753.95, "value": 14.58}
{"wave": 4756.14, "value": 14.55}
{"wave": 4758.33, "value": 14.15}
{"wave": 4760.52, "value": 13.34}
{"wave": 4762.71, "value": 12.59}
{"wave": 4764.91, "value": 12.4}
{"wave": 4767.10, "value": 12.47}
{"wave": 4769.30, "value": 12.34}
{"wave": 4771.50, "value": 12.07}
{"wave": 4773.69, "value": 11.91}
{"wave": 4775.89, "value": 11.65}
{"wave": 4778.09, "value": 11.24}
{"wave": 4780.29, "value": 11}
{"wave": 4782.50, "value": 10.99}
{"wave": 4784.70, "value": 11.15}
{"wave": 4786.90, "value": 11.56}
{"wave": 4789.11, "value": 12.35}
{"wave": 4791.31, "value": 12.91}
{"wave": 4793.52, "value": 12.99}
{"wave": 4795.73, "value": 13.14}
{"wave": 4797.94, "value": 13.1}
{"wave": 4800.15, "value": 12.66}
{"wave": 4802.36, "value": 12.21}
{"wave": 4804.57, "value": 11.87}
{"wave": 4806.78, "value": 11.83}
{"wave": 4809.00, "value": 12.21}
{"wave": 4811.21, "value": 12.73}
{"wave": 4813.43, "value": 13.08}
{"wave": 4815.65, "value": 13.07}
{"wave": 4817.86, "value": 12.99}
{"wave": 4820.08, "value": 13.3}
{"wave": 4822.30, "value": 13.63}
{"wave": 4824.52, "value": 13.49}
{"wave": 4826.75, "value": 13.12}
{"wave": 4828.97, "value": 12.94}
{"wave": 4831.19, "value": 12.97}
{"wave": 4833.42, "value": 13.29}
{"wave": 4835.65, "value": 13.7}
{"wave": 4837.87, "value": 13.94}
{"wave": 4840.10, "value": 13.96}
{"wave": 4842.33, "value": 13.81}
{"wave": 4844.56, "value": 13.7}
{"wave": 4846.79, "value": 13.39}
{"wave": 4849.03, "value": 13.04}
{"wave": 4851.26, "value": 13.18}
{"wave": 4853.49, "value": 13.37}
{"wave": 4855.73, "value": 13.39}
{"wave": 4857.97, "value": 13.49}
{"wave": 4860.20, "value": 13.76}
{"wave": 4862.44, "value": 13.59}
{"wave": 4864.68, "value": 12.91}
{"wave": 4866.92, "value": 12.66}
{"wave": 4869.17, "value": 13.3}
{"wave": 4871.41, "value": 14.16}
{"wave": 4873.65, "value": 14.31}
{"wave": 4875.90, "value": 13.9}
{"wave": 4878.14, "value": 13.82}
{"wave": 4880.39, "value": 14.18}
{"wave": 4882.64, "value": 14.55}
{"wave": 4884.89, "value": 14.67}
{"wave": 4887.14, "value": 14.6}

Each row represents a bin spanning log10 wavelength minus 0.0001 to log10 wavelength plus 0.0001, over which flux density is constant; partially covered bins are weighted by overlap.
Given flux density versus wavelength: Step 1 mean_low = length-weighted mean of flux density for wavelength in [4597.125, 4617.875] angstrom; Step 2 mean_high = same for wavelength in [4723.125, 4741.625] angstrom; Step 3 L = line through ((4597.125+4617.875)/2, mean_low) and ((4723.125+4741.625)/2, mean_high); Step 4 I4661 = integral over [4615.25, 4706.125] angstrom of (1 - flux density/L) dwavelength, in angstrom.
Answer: 0.4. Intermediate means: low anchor 13.8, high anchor 14.1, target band 13.9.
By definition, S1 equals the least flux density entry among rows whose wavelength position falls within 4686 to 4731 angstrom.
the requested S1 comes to 13.01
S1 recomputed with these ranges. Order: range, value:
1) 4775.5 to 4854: 10.99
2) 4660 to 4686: 12.73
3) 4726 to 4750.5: 13.16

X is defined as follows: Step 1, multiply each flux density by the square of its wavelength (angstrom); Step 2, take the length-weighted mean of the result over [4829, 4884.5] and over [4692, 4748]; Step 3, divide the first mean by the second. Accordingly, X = 1.0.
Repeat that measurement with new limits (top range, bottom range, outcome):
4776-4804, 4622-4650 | 0.93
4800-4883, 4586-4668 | 1.05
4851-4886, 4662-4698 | 1.08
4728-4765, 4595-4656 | 1.06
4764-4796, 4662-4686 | 0.90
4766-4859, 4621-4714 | 0.98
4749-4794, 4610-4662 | 0.95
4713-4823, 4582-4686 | 1.01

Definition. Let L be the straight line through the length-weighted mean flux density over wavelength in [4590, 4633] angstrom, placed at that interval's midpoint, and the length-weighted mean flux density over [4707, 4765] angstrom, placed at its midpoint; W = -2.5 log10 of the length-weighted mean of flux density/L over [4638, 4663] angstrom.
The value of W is 0.02 mag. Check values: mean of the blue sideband 13.9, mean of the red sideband 14.1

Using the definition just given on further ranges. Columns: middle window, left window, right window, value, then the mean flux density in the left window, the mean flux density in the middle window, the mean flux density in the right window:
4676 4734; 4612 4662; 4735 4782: -0.052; 14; 14.1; 13.1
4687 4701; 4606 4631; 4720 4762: 0.058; 14.4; 13.5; 14.1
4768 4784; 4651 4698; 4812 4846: 0.164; 13.7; 11.6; 13.4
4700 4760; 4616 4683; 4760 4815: -0.110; 13.9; 14.3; 12.2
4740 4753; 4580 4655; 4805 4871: -0.049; 13.7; 14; 13.2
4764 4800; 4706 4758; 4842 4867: 0.151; 14.3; 12.1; 13.4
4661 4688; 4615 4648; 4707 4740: 0.025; 14.2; 13.9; 14.3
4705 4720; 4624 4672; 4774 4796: -0.125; 13.8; 14.4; 11.8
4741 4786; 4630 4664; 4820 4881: 0.062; 13.8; 12.9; 13.5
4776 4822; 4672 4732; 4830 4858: 0.112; 14.1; 12.3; 13.5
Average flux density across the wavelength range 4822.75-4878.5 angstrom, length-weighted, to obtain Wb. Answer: 13.5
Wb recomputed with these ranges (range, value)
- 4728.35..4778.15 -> 13.4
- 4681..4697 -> 13.6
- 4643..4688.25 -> 13.7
